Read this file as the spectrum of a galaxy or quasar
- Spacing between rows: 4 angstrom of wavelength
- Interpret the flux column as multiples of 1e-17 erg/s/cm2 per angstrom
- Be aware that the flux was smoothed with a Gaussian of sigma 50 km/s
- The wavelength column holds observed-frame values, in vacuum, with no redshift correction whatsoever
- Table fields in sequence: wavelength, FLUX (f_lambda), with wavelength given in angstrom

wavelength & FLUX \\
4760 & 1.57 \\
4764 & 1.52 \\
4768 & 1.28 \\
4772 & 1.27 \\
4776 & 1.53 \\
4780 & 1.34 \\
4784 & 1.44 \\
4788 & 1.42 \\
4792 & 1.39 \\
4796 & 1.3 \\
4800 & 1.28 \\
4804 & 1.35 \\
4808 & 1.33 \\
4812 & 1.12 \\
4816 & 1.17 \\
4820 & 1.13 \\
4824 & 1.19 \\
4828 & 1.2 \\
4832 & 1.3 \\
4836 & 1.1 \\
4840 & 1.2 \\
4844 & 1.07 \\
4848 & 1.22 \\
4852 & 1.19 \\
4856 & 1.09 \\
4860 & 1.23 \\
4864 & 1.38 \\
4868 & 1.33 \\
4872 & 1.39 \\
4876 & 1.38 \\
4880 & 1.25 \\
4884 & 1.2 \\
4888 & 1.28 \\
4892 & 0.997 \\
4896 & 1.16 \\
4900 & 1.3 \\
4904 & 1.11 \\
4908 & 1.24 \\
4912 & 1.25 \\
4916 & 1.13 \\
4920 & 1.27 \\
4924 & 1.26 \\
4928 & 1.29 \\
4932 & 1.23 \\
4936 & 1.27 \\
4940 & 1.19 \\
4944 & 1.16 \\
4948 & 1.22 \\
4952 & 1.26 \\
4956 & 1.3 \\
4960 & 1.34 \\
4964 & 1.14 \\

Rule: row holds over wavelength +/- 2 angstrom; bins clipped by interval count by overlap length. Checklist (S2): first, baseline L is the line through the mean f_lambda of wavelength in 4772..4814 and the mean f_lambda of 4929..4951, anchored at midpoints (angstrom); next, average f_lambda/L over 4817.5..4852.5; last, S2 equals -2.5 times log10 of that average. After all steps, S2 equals 0.12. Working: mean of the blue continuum 1.35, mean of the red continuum 1.22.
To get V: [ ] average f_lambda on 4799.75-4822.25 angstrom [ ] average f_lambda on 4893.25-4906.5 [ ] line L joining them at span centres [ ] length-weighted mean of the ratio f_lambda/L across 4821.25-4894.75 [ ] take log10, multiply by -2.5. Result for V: -0.02 mag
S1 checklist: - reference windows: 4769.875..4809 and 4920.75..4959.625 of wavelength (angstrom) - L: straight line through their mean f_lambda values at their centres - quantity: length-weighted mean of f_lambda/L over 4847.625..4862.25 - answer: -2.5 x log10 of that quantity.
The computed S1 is 0.12 mag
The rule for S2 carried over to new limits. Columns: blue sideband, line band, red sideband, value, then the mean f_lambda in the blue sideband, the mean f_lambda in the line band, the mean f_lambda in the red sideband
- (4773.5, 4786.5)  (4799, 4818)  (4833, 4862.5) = 0.060 mag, 1.43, 1.25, 1.17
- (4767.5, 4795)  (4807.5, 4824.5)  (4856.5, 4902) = 0.142 mag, 1.38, 1.18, 1.26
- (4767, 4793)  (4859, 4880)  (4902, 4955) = -0.042 mag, 1.39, 1.34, 1.22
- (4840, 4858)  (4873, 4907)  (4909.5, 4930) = -0.013 mag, 1.15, 1.22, 1.24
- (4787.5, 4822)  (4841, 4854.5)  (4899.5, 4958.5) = 0.087 mag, 1.27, 1.16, 1.23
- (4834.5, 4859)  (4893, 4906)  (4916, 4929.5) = 0.041 mag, 1.15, 1.18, 1.25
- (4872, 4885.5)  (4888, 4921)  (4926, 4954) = 0.074 mag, 1.3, 1.19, 1.23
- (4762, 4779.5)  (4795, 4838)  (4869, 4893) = 0.100 mag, 1.39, 1.22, 1.26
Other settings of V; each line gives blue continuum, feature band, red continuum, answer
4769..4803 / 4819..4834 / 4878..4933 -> 0.09 mag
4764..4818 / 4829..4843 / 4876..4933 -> 0.08 mag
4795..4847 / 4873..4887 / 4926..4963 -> -0.05 mag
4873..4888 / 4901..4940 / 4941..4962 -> 0.03 mag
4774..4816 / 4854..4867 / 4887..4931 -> 0.02 mag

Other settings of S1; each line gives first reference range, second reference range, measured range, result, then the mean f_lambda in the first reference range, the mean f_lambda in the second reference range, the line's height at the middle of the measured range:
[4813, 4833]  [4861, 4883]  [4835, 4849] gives 0.09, 1.19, 1.33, 1.25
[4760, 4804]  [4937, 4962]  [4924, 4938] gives 0.00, 1.38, 1.25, 1.26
